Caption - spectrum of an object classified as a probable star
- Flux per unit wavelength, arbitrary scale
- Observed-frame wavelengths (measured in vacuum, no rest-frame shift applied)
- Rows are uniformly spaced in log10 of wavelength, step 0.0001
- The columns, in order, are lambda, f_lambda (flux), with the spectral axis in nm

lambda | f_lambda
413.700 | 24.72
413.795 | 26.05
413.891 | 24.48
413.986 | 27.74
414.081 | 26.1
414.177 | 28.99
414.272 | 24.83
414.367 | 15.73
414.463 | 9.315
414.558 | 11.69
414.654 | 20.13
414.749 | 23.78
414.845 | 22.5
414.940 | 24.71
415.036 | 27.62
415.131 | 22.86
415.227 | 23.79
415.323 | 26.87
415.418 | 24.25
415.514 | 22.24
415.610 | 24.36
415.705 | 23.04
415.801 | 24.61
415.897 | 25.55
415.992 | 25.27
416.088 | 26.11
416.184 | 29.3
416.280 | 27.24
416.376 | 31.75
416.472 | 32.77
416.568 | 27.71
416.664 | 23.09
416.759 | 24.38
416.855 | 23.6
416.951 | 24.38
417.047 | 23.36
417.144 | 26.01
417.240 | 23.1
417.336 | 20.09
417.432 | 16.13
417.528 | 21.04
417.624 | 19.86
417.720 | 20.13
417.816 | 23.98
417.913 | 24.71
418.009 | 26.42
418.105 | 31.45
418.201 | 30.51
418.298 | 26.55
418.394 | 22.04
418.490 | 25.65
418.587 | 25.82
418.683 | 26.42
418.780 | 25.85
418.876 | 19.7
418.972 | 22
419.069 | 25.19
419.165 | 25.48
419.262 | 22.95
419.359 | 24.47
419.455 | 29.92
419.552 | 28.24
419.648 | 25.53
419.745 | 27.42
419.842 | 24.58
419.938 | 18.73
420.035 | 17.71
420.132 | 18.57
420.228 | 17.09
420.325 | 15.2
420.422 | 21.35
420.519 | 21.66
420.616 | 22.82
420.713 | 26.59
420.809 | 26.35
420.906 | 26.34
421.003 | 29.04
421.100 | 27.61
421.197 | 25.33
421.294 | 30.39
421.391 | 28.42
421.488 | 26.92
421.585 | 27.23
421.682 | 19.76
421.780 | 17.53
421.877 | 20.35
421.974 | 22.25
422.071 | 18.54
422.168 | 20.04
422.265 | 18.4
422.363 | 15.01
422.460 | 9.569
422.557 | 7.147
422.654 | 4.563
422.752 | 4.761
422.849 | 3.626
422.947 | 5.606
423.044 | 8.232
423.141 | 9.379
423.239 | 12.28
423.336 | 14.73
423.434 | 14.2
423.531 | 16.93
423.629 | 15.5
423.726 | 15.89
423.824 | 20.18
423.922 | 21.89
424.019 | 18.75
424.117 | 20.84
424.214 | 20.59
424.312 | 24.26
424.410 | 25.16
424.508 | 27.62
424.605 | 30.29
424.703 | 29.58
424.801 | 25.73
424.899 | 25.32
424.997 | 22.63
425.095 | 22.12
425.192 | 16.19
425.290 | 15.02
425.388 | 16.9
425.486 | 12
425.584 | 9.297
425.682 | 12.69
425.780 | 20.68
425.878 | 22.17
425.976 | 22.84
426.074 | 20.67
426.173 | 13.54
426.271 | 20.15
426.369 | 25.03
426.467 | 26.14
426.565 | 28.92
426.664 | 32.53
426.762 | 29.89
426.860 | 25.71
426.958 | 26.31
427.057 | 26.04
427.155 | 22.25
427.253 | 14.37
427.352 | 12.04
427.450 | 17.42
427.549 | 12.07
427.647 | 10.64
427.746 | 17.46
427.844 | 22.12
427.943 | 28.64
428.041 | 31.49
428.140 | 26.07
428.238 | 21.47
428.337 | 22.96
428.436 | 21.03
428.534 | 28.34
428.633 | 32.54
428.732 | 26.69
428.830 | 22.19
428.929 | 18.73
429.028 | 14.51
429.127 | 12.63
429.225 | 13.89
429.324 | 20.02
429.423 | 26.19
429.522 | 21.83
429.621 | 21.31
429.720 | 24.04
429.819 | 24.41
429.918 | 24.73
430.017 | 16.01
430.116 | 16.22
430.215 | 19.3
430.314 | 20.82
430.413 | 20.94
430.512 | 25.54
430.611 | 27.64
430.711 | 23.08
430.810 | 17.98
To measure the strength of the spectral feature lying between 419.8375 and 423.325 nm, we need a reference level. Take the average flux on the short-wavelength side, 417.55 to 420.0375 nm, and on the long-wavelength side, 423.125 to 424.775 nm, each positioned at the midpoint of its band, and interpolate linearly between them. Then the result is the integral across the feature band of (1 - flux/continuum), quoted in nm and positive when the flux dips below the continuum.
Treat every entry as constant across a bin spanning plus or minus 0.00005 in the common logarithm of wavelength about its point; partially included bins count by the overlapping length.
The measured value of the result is 0.63 nm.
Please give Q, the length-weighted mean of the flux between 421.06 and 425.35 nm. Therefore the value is 18.8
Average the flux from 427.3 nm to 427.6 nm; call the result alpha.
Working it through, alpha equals 13.8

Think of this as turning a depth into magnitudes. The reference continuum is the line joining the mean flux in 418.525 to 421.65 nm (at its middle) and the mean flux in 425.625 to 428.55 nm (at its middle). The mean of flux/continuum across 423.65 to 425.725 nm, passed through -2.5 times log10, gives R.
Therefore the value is 0.112 mag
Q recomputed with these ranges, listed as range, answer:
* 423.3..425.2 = 21.6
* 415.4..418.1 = 24.6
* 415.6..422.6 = 23.6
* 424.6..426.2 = 19.6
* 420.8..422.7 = 20.9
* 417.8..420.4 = 24.1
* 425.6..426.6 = 20.8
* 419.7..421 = 22.1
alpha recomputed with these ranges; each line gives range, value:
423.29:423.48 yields 14.4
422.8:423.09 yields 5.8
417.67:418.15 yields 25.3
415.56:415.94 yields 24.4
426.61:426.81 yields 31.1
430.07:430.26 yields 17.8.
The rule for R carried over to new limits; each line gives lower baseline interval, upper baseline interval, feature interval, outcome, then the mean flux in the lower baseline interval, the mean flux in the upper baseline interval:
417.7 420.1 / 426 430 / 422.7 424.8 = 0.32 mag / 24.9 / 22.1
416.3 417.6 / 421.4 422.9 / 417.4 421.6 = -0.21 mag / 24.4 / 16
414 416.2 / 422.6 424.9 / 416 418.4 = -0.16 mag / 23.2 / 17.1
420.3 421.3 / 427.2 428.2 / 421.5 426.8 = 0.18 mag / 24.8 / 19.3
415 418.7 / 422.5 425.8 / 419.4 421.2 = -0.13 mag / 25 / 16.7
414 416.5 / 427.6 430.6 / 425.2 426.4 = 0.27 mag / 24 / 21.8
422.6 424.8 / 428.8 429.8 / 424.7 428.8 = -0.18 mag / 16.8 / 19.6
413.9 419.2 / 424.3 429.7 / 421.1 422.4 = 0.02 mag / 24.1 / 21.7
